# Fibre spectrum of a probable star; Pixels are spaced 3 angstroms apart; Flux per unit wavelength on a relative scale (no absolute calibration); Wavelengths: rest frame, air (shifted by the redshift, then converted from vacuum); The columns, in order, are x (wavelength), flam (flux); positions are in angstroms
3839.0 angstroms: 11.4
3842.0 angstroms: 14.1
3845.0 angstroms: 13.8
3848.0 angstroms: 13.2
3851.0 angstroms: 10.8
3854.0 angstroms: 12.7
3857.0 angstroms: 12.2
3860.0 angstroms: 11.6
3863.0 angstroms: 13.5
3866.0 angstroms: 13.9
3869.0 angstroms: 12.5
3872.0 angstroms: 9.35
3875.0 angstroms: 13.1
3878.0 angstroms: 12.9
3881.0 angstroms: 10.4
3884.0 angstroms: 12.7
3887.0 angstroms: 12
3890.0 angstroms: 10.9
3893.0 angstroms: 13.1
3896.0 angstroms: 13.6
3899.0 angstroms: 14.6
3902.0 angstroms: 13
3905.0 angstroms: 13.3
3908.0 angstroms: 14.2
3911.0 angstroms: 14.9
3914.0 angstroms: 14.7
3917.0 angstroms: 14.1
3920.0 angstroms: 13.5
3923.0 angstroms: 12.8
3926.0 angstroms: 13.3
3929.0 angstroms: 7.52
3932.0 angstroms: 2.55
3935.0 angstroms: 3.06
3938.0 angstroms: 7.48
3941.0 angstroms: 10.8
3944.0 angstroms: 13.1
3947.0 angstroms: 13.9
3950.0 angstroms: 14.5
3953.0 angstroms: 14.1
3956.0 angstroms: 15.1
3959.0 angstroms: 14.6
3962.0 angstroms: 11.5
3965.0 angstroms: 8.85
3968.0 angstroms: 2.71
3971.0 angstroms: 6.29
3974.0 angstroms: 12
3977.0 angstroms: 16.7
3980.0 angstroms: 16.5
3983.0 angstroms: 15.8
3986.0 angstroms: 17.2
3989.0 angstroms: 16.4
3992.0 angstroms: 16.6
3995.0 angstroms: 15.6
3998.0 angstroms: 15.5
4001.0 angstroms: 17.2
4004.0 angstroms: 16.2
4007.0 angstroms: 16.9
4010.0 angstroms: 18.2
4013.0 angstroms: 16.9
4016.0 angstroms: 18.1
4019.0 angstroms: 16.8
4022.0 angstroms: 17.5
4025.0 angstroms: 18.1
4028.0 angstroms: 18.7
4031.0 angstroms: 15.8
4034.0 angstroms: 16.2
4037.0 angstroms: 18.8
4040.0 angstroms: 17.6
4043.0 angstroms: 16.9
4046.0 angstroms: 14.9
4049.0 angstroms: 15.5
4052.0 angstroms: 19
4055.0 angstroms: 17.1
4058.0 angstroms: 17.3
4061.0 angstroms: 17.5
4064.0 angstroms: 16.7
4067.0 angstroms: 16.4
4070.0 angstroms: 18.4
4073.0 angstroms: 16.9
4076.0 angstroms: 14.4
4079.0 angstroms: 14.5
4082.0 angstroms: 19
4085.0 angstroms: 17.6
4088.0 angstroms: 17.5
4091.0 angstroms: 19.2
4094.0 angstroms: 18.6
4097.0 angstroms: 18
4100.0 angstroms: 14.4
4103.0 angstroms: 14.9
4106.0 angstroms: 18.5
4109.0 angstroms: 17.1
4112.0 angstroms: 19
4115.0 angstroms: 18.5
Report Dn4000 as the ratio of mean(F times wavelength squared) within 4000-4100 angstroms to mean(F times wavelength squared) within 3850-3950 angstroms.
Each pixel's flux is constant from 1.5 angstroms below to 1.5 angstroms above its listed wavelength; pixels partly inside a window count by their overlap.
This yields 1.56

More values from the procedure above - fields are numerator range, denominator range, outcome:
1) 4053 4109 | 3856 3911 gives 1.49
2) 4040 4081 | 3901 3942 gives 1.61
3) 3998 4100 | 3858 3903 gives 1.50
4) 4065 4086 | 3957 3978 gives 1.71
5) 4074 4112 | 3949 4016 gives 1.25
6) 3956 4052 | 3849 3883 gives 1.37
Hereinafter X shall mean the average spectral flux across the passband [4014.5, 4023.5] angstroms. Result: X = 17.5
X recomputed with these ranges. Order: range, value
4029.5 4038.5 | 16.9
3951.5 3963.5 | 13.8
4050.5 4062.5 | 17.7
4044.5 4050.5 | 15.2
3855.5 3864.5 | 12.4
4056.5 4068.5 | 17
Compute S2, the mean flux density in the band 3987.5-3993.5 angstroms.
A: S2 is 16.5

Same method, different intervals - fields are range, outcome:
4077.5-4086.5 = 17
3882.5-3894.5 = 12.2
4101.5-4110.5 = 16.8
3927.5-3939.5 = 5.15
